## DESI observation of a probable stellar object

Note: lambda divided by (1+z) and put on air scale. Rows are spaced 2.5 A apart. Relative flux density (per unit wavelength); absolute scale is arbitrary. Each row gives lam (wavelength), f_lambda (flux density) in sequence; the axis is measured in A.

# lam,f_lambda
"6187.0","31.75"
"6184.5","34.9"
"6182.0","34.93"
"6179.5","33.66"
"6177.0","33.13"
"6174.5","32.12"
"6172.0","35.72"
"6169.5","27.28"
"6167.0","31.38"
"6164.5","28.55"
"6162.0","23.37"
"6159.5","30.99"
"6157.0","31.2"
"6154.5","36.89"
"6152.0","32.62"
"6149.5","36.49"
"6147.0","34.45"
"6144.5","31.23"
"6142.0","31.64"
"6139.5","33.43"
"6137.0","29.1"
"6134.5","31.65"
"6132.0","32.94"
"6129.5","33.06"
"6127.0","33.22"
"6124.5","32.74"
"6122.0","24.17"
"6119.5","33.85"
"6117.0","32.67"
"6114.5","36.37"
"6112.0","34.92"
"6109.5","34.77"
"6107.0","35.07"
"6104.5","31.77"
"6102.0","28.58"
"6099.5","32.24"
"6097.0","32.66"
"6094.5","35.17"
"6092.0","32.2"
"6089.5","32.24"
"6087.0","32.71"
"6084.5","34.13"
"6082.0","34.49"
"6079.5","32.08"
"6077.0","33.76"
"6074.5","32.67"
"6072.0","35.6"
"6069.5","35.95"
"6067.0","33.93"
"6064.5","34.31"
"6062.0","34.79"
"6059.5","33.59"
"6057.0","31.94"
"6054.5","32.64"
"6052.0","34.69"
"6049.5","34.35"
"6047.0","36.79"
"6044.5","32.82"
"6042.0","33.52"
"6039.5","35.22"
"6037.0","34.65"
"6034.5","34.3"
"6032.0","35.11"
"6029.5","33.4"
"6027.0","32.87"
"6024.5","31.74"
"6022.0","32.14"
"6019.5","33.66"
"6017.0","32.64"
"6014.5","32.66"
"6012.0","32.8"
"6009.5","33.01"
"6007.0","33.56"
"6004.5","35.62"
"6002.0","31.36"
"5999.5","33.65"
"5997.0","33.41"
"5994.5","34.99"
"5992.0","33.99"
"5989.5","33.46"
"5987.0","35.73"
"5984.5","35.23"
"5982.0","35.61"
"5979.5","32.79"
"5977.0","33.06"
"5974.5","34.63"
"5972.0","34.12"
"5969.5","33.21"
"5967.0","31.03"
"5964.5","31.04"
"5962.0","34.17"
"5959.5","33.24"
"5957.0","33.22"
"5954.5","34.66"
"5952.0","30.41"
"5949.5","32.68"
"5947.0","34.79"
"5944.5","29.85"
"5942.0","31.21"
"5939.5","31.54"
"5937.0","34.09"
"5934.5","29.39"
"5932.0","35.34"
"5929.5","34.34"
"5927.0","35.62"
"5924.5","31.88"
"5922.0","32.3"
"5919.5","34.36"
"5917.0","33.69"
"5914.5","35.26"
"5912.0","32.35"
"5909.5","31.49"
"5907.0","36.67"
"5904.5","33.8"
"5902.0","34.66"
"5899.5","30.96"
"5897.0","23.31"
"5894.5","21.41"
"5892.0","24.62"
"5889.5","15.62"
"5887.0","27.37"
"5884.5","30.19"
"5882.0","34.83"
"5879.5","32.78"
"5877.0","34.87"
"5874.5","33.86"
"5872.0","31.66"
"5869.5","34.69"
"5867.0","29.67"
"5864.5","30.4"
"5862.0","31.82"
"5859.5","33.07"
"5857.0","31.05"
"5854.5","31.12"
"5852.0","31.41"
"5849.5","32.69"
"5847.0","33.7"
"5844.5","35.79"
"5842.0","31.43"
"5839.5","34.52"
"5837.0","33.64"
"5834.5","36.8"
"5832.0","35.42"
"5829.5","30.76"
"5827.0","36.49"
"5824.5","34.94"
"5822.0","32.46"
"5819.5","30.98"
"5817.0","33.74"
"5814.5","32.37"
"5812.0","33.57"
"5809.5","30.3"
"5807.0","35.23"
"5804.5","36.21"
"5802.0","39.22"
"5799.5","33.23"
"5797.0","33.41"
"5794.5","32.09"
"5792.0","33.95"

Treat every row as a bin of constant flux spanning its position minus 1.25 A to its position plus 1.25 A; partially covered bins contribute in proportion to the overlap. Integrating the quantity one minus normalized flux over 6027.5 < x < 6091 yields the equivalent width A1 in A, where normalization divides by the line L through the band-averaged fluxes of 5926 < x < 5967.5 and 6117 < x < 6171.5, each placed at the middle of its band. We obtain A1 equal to -3.78 A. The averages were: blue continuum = 32.8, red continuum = 31.5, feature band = 34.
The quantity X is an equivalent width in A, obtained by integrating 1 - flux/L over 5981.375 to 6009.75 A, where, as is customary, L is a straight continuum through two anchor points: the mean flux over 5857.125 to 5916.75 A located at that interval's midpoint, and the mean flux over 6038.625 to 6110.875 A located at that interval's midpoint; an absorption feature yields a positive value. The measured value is -1.54 A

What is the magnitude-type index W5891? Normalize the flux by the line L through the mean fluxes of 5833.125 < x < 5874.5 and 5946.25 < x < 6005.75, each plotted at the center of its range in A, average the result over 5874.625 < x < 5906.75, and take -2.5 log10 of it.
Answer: 0.14 mag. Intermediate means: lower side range 32.8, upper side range 33.6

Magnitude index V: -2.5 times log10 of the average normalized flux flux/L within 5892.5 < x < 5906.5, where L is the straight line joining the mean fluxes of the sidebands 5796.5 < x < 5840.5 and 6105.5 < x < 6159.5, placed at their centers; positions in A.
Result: 0.16 mag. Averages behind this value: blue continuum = 34.1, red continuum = 32.9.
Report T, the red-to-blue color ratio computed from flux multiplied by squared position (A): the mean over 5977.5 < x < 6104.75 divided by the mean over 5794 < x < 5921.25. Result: 1.11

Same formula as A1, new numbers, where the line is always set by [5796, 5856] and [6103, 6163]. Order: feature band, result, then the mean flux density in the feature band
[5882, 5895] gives 3.3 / 25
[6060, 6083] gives -1.0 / 34.2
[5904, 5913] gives -0.1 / 33.6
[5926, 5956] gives 0.4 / 32.8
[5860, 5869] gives 0.6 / 31.2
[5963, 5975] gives 0.1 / 32.7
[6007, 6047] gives -0.7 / 33.5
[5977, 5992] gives -0.6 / 34.4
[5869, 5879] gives 0.0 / 33.6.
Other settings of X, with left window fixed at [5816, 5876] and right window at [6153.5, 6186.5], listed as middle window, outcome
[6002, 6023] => -0.5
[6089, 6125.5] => -0.7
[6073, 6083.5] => -0.4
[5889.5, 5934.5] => 1.9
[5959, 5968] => 0.1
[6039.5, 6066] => -1.4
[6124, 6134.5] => -0.3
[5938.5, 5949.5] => 0.2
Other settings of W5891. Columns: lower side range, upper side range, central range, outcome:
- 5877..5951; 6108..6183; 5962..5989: -0.070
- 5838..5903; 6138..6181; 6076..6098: -0.053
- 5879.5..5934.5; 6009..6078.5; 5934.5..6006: -0.033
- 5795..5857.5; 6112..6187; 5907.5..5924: -0.003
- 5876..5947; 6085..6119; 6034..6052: -0.062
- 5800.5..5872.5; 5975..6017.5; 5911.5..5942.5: 0.010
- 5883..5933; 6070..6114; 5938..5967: -0.034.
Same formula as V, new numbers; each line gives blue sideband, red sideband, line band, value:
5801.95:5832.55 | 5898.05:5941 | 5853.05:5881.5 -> 0.04 mag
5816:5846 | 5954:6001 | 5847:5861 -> 0.06 mag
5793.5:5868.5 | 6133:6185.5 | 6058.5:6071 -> -0.07 mag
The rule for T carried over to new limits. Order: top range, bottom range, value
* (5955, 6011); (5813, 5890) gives 1.09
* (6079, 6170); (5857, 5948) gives 1.10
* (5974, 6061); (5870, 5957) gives 1.11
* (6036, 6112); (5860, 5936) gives 1.14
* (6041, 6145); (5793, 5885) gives 1.08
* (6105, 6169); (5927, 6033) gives 1.02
